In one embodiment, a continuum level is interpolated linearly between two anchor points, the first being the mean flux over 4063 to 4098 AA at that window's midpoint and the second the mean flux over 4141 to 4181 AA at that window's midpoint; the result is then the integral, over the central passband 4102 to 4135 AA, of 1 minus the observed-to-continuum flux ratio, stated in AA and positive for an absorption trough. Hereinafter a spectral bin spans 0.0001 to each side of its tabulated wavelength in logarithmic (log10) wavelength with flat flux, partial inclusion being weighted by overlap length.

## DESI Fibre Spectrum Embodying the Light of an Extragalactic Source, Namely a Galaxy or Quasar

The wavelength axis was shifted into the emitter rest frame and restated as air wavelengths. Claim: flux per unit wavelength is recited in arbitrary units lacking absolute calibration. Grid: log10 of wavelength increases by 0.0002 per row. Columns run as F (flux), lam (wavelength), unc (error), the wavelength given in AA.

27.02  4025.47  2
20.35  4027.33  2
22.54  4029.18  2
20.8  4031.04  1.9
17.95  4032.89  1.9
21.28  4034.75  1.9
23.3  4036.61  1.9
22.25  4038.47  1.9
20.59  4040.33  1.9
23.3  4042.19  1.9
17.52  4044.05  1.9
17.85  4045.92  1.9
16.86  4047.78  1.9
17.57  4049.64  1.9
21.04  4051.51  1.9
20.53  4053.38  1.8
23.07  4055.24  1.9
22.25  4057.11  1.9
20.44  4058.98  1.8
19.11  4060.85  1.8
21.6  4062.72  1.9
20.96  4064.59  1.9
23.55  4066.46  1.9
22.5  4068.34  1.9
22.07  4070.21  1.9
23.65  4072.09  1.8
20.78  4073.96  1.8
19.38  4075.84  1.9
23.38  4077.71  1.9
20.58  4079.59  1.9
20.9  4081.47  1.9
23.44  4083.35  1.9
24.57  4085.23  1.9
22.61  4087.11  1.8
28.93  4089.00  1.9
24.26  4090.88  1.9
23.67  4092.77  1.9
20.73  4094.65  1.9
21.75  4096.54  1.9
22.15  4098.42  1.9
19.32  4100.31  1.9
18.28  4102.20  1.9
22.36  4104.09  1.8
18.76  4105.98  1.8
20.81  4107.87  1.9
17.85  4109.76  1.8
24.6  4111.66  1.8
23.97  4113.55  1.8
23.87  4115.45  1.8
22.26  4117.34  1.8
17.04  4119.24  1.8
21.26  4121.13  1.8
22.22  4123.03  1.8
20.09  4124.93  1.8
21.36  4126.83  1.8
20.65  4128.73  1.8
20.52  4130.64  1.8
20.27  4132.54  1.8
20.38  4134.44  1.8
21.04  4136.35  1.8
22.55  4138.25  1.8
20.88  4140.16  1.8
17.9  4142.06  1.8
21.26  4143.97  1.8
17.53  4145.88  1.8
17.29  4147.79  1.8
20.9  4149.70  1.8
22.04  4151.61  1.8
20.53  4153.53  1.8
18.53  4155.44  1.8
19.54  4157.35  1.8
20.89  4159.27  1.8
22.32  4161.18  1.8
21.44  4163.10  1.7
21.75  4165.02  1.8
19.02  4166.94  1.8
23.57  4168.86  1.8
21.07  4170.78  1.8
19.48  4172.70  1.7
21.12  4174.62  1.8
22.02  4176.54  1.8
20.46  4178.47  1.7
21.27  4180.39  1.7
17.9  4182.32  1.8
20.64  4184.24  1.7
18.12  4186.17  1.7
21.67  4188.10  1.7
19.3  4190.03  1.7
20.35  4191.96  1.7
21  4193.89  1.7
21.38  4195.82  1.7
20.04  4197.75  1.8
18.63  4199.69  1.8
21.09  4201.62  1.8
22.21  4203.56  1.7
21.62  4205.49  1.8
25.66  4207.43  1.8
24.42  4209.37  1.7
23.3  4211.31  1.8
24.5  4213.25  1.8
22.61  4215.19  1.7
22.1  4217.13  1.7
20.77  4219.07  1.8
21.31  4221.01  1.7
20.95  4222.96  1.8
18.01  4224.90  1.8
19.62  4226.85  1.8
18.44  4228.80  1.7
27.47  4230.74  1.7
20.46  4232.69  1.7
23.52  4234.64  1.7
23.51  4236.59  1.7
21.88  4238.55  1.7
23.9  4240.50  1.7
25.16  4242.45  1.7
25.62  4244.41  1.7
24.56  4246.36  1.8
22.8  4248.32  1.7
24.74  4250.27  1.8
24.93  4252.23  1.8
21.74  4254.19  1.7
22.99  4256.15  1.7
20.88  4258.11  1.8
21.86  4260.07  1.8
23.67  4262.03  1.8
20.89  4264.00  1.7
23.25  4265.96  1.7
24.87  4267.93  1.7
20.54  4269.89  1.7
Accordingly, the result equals 0.95 AA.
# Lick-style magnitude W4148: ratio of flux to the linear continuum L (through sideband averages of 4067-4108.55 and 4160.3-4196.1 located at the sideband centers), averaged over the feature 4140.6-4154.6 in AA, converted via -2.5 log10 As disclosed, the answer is 0.08 mag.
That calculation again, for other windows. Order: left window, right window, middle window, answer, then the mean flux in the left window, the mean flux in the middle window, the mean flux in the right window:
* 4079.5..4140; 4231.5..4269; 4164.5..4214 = 0.067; 21.7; 21.2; 23.2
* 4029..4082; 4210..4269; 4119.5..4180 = 0.063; 20.9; 20.6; 22.7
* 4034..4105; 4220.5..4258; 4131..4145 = 0.072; 21.5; 20.6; 22.7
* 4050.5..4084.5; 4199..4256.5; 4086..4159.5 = 0.047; 21.6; 21.1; 22.6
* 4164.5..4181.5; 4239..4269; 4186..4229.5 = 0.040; 21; 21.3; 23.4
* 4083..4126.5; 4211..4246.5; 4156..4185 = 0.070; 21.9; 20.8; 22.5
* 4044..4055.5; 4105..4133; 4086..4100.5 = -0.141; 19.1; 23.1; 21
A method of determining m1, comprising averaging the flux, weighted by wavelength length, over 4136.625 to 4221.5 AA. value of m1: 21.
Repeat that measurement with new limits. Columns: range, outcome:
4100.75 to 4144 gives 20.9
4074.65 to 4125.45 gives 21.8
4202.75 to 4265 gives 22.7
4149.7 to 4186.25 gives 20.7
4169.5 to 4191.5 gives 20.3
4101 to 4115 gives 21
